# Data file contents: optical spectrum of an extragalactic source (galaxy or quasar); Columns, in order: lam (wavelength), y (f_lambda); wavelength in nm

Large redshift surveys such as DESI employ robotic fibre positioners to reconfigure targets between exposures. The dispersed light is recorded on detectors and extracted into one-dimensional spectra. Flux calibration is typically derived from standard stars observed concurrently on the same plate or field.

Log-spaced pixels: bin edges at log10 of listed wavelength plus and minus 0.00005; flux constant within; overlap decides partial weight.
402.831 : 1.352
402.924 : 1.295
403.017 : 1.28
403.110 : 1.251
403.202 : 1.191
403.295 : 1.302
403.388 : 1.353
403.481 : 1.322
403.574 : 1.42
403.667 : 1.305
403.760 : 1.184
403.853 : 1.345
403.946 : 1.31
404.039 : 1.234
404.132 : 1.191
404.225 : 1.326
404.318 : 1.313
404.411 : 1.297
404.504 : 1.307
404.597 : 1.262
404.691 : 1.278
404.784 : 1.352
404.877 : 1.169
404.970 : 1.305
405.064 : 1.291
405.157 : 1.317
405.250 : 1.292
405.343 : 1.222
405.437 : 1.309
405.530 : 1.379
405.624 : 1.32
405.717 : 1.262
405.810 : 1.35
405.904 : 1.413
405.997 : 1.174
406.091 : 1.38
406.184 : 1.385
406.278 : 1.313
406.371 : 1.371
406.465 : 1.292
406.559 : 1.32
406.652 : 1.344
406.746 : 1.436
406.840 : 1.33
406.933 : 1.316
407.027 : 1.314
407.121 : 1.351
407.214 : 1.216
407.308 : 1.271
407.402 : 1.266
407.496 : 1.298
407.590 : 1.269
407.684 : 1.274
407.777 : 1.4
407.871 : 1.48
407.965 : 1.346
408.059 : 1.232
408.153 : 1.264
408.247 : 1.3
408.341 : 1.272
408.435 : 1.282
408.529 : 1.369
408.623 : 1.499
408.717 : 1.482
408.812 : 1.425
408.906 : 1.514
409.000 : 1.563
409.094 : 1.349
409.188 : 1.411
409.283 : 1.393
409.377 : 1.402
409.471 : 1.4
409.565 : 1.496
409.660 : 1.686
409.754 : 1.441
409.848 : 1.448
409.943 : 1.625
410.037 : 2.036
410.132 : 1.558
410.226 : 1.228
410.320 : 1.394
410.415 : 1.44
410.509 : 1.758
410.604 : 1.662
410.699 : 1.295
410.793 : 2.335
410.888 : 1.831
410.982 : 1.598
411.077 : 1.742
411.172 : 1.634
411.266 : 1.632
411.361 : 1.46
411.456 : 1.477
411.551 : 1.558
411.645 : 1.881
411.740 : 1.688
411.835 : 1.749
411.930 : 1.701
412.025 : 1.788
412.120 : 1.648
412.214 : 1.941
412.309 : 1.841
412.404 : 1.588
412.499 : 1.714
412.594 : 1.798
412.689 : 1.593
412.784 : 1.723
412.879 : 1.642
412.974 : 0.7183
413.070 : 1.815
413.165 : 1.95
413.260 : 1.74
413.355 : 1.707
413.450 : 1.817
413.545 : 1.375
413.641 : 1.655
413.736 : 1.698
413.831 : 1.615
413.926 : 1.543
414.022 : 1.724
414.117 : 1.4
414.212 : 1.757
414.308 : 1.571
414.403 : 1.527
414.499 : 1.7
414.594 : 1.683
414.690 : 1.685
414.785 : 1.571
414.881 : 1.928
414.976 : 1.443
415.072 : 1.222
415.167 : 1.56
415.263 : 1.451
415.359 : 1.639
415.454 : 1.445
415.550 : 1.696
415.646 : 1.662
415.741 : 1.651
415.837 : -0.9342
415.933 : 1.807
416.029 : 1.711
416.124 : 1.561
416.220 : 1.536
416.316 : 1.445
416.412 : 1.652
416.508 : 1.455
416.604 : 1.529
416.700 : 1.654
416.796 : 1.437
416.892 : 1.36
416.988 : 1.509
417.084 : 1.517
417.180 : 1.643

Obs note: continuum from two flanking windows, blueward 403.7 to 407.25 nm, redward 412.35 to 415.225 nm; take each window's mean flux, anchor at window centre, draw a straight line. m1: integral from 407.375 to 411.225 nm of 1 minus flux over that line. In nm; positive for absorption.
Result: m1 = -0.085 nm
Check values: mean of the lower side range 1.3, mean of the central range 1.48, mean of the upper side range 1.62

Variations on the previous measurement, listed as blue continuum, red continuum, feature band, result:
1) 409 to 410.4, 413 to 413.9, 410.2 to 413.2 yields -0.11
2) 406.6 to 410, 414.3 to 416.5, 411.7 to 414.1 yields -0.36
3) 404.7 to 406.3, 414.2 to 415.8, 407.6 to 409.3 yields 0.02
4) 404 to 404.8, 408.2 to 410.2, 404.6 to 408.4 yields 0.15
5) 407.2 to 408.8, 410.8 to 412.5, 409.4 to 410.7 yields 0.00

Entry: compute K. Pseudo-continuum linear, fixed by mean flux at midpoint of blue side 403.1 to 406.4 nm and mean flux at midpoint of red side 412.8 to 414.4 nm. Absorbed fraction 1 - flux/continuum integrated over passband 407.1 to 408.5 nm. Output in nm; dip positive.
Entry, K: 0.10 nm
